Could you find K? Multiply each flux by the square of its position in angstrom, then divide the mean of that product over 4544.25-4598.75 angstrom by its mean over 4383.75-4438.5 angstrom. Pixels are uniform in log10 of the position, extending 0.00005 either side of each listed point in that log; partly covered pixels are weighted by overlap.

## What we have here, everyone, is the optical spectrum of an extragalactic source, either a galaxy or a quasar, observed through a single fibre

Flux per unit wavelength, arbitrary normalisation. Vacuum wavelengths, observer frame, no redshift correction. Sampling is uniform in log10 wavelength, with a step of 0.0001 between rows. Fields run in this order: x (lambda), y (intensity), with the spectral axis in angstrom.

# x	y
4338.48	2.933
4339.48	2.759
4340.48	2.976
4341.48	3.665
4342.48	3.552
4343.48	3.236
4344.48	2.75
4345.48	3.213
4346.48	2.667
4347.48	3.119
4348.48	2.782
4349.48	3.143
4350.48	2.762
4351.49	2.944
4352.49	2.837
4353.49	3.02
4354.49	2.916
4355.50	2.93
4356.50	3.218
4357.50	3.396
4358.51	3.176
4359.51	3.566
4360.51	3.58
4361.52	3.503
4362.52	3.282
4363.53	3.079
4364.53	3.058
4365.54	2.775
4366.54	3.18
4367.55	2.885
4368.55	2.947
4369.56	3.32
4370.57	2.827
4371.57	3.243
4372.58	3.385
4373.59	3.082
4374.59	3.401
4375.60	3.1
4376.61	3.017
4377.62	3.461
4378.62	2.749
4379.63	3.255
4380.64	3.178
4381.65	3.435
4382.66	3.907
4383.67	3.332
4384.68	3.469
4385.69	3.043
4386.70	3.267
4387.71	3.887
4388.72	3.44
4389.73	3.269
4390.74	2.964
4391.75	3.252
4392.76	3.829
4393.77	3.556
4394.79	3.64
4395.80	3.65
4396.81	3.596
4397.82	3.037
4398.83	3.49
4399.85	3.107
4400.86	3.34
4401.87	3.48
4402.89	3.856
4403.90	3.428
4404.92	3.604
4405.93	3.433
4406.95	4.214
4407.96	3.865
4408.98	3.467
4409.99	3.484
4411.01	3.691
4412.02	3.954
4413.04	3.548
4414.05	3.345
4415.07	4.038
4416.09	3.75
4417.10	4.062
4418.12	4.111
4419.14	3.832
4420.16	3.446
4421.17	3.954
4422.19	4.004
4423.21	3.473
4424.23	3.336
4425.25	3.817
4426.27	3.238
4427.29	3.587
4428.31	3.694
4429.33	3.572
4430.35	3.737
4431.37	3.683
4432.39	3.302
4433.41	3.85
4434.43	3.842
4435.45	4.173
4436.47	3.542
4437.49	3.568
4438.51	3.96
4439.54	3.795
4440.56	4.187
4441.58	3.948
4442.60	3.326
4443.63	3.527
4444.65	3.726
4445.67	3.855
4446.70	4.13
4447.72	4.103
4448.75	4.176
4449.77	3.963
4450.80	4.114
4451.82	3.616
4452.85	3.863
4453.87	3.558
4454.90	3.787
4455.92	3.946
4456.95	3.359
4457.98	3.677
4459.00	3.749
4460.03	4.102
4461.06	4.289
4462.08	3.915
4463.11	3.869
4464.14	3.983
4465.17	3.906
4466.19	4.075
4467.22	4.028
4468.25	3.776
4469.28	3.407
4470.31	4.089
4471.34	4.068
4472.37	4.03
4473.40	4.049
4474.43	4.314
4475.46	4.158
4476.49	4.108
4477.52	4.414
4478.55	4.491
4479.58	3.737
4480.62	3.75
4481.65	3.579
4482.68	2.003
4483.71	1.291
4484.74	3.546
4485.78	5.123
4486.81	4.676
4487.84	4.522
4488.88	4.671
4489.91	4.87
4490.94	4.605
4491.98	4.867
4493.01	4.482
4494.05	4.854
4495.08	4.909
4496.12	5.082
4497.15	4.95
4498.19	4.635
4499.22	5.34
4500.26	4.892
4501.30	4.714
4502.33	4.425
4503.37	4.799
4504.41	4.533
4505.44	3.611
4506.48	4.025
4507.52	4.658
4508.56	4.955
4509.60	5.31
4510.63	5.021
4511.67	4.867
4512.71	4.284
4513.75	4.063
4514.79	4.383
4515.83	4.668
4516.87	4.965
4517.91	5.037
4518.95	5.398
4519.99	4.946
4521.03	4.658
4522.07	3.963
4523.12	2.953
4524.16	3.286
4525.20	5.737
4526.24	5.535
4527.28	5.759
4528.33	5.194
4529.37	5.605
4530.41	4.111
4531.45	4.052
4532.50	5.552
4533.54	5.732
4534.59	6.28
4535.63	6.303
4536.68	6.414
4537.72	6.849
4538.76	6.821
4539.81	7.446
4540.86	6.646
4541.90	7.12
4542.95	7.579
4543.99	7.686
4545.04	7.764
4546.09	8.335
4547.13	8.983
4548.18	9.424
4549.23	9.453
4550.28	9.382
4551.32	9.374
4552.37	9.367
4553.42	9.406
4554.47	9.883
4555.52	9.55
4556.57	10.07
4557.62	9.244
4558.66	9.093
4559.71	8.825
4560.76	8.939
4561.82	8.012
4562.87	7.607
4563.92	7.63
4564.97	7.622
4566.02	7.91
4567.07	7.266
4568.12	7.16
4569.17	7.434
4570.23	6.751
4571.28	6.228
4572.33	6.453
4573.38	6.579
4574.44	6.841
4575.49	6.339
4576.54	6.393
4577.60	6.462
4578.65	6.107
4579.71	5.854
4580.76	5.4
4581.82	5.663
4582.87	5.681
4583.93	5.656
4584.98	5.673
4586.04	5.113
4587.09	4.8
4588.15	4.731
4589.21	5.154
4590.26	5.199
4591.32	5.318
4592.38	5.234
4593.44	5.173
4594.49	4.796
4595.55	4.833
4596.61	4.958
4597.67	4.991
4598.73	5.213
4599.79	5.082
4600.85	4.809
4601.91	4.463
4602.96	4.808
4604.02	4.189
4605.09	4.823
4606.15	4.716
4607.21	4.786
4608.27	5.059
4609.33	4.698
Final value 2.10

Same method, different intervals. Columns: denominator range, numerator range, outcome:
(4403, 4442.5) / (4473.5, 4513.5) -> 1.22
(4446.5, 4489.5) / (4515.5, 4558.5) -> 1.79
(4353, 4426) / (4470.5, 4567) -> 1.79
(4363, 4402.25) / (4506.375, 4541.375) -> 1.68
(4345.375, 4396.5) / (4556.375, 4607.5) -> 2.09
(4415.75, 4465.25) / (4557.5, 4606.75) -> 1.70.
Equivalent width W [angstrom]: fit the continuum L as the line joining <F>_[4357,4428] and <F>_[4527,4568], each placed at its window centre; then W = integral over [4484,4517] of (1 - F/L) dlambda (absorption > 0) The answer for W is 8.97 angstrom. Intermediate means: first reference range 3.44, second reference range 7.66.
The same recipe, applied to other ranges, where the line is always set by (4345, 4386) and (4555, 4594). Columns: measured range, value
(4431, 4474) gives 7.22 angstrom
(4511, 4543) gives 3.28 angstrom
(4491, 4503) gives 1.29 angstrom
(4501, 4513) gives 2.09 angstrom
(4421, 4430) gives 1.20 angstrom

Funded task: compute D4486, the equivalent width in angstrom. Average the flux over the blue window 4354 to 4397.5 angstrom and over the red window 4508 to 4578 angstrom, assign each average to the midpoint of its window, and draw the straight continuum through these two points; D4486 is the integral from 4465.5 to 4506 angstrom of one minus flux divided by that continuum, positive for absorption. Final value 9.5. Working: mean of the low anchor 3.28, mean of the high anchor 6.71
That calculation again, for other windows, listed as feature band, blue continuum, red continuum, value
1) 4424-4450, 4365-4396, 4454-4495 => -0.3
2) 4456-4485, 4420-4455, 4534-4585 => 5.9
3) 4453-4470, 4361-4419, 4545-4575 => 5.1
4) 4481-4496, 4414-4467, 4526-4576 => 3.5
